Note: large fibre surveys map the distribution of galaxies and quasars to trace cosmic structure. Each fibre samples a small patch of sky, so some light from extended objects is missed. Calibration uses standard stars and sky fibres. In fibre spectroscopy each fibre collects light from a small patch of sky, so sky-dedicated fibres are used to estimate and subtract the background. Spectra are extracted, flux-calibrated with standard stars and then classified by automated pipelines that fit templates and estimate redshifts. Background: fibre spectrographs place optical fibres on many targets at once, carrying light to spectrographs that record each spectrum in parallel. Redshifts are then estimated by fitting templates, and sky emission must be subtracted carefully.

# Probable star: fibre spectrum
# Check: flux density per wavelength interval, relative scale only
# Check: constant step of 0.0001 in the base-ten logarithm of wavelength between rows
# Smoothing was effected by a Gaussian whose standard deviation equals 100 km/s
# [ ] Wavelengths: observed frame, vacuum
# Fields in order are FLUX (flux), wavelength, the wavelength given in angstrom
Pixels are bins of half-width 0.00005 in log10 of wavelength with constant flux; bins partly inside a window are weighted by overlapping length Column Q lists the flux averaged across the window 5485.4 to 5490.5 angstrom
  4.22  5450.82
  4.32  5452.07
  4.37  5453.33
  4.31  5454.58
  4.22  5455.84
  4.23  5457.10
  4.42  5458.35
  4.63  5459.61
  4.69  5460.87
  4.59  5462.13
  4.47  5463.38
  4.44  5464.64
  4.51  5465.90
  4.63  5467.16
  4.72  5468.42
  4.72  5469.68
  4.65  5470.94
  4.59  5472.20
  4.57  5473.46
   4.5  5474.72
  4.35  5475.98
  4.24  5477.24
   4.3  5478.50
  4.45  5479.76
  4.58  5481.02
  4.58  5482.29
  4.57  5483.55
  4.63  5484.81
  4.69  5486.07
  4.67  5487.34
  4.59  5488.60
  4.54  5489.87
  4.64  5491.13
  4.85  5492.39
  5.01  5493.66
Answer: 4.62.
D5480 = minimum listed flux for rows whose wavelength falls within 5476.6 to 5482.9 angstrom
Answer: 4.24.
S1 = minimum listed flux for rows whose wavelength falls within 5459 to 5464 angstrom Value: 4.47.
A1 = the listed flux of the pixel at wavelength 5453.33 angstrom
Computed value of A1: 4.37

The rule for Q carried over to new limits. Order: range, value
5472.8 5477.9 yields 4.42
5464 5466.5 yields 4.47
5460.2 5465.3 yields 4.55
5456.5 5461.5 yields 4.49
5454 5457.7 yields 4.24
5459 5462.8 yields 4.64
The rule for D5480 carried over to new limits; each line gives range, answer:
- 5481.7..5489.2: 4.57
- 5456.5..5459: 4.23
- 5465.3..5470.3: 4.51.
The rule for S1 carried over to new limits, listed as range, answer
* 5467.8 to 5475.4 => 4.5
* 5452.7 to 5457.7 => 4.22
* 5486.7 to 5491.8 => 4.54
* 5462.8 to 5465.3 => 4.44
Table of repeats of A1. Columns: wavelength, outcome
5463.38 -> 4.47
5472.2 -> 4.59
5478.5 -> 4.3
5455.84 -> 4.22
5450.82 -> 4.22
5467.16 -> 4.63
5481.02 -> 4.58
